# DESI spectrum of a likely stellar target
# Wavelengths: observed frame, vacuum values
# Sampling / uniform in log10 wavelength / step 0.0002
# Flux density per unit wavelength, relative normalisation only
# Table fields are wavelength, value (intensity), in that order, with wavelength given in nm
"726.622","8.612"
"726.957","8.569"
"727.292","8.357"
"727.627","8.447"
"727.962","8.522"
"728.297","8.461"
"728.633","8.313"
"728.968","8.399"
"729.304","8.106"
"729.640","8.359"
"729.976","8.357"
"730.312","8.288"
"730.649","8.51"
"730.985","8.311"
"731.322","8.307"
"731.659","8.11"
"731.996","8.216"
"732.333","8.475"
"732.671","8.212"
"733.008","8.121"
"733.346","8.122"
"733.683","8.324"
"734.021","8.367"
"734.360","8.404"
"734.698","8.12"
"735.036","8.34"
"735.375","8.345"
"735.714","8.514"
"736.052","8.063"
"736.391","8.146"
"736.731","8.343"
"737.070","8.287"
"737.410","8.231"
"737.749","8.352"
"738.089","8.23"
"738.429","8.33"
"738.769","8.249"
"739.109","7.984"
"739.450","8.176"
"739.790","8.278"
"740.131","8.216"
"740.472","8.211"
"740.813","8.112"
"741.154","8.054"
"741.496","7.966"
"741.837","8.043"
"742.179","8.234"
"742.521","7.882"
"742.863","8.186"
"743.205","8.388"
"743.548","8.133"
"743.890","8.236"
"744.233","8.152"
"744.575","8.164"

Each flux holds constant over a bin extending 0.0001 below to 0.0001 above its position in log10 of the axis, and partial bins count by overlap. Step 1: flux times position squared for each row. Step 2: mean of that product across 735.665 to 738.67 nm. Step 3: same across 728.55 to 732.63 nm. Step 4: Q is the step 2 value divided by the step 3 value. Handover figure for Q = 1.01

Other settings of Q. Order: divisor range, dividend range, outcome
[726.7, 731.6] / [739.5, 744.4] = 1.01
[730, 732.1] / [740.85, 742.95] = 1.00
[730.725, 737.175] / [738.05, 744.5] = 1.01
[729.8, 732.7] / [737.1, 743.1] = 1.01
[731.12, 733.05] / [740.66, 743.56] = 1.01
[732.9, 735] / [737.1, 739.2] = 1.01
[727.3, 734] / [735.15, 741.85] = 1.01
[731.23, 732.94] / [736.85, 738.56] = 1.02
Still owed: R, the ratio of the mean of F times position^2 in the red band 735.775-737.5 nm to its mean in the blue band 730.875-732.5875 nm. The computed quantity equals 1.01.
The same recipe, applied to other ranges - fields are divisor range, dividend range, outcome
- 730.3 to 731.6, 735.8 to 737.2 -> 1.00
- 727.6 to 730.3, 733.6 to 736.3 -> 1.01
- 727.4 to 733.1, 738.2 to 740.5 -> 1.01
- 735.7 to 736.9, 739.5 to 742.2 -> 1.00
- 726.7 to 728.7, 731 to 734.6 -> 0.99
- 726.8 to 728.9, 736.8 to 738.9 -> 1.01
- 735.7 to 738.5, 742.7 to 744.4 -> 1.01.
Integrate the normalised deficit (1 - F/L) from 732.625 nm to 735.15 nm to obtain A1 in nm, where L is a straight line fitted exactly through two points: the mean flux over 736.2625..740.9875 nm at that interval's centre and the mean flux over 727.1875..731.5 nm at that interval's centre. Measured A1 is 0.01 nm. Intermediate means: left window 8.36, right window 8.23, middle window 8.25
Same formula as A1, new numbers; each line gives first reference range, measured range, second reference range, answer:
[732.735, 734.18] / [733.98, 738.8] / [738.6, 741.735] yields -0.06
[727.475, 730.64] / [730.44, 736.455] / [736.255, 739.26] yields 0.02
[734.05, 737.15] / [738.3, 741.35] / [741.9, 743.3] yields 0.01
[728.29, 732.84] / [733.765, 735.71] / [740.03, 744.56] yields -0.02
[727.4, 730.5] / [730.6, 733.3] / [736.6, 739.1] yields 0.02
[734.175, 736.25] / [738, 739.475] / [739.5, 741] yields 0.01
